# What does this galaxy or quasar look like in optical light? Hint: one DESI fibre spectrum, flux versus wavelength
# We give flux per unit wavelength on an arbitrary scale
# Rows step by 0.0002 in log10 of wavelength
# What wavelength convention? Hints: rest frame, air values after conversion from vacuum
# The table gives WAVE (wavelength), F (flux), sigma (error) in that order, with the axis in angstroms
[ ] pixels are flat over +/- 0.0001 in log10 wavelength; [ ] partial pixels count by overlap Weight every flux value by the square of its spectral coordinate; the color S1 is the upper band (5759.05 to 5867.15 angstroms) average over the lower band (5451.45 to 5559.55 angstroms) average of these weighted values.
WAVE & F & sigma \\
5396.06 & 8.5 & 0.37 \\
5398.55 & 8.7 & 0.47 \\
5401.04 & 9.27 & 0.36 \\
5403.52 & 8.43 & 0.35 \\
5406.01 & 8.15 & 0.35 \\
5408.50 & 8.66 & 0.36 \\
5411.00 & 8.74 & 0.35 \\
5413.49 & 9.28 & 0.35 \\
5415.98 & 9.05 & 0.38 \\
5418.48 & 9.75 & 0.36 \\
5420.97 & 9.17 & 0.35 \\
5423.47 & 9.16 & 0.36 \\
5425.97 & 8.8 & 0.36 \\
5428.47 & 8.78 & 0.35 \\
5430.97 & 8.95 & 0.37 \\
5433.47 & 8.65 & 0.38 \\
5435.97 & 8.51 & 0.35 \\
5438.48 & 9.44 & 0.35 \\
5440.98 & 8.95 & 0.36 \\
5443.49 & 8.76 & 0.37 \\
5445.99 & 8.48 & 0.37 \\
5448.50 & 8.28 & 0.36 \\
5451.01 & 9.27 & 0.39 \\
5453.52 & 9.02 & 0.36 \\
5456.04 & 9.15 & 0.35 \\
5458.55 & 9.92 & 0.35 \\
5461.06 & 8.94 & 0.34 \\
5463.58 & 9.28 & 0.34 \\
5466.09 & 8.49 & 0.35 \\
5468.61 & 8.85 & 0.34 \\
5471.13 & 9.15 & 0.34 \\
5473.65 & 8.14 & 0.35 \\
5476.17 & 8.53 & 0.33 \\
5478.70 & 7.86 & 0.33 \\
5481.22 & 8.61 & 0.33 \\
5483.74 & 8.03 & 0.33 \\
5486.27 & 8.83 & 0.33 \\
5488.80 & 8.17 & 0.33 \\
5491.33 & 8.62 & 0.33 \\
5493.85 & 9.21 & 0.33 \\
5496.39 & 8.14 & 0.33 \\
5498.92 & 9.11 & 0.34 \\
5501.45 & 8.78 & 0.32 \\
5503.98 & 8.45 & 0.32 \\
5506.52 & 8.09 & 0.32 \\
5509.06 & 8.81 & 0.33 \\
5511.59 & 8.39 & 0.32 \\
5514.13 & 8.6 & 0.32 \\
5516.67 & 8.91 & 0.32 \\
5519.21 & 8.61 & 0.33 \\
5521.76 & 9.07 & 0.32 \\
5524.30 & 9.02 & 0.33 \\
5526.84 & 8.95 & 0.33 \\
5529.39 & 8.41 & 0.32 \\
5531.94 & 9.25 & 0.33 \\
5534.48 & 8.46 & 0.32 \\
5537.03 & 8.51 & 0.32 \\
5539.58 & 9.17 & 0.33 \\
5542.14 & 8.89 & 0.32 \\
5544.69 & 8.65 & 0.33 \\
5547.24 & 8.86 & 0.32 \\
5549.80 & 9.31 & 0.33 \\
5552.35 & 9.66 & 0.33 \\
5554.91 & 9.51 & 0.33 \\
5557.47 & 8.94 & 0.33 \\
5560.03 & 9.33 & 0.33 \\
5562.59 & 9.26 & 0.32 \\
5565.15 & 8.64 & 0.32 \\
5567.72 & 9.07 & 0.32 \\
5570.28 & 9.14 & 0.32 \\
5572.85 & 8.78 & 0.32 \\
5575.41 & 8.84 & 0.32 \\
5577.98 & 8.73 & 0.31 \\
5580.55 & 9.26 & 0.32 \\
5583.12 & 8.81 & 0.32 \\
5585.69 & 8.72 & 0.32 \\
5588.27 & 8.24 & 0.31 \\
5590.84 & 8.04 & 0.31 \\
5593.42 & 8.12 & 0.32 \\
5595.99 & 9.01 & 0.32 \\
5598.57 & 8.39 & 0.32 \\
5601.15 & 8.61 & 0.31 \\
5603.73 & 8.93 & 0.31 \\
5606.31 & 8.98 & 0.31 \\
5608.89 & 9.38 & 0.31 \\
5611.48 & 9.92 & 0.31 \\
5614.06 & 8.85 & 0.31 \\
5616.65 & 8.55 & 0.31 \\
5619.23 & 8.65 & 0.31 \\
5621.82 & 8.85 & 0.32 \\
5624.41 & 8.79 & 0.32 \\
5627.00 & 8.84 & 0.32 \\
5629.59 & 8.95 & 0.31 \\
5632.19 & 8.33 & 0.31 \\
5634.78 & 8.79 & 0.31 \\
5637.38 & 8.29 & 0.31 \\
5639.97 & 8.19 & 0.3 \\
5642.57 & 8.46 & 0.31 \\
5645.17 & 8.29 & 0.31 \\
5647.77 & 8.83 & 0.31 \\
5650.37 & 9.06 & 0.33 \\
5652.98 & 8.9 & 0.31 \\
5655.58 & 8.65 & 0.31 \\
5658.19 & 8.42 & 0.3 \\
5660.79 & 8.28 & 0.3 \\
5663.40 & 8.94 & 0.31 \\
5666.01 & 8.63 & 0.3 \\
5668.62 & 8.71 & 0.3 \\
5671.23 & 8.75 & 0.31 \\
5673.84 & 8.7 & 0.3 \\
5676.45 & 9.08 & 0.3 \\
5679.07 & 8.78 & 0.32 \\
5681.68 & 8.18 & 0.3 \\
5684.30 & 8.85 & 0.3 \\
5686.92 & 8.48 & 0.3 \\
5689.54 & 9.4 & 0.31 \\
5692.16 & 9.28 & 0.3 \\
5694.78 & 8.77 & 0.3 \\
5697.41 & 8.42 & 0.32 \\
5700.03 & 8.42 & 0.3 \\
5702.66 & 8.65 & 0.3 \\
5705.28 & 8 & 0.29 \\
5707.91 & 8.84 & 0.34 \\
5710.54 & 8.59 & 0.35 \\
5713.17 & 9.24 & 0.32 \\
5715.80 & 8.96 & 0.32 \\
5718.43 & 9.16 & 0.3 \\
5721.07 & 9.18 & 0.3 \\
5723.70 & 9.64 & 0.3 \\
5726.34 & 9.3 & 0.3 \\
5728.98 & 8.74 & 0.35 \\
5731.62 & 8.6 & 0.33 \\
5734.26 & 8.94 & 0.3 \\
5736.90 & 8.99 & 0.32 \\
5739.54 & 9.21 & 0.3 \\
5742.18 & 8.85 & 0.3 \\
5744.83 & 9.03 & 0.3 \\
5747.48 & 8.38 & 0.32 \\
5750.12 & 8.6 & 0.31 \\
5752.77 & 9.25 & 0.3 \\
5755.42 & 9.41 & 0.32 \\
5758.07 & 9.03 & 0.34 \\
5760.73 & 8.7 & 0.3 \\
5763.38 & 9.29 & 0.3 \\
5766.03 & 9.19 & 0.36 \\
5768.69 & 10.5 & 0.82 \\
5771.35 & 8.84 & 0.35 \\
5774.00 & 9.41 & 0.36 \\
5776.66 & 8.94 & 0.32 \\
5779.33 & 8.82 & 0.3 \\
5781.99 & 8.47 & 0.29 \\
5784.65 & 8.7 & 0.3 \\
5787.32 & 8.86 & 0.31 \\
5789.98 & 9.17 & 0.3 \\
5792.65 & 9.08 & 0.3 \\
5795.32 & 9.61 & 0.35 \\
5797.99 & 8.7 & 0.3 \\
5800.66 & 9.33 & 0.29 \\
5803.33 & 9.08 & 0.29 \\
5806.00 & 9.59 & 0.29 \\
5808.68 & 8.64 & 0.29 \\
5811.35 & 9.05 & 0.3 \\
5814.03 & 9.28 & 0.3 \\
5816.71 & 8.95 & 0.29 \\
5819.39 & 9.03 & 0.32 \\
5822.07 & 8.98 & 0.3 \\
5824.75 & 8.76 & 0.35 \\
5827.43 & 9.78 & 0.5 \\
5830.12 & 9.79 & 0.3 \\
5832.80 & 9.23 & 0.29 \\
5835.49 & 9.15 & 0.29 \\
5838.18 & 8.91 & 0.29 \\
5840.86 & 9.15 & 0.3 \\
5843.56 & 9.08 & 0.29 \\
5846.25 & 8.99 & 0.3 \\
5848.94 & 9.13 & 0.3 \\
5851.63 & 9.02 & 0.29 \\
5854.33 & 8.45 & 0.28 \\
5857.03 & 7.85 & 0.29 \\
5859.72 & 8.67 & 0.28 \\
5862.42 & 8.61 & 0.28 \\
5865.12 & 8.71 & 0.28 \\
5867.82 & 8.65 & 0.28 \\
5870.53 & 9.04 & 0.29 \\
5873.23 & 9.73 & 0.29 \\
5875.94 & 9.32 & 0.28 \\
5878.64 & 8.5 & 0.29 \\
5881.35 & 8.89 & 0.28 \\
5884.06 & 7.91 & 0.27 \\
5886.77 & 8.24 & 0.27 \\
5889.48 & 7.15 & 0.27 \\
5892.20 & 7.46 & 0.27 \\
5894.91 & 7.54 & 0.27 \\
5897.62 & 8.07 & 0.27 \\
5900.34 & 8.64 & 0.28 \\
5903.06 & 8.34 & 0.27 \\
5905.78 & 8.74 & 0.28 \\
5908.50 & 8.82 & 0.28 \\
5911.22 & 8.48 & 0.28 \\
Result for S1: 1.1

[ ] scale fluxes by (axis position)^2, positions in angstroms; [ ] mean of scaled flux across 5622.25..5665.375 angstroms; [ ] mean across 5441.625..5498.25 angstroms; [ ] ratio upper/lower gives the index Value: 1.1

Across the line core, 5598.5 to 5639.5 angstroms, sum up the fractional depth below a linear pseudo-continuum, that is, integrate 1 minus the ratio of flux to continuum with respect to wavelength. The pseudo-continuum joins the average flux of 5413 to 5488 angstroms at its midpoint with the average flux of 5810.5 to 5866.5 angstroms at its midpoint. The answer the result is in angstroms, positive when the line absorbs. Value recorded 0.43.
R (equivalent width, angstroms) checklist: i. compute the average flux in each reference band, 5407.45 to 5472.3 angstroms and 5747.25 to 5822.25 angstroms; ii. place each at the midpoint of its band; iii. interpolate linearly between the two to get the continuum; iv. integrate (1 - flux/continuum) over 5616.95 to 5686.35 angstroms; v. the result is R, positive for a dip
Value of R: 2.9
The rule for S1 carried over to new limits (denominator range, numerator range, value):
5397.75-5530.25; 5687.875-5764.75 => 1.12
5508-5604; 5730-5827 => 1.11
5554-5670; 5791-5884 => 1.11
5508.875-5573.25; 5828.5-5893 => 1.09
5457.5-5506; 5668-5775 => 1.12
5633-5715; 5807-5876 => 1.10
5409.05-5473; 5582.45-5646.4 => 1.03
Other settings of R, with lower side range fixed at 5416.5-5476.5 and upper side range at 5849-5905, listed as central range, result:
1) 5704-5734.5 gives -1.1 angstroms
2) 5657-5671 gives 0.1 angstroms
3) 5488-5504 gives 0.4 angstroms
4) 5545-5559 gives -0.6 angstroms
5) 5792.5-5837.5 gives -3.4 angstroms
